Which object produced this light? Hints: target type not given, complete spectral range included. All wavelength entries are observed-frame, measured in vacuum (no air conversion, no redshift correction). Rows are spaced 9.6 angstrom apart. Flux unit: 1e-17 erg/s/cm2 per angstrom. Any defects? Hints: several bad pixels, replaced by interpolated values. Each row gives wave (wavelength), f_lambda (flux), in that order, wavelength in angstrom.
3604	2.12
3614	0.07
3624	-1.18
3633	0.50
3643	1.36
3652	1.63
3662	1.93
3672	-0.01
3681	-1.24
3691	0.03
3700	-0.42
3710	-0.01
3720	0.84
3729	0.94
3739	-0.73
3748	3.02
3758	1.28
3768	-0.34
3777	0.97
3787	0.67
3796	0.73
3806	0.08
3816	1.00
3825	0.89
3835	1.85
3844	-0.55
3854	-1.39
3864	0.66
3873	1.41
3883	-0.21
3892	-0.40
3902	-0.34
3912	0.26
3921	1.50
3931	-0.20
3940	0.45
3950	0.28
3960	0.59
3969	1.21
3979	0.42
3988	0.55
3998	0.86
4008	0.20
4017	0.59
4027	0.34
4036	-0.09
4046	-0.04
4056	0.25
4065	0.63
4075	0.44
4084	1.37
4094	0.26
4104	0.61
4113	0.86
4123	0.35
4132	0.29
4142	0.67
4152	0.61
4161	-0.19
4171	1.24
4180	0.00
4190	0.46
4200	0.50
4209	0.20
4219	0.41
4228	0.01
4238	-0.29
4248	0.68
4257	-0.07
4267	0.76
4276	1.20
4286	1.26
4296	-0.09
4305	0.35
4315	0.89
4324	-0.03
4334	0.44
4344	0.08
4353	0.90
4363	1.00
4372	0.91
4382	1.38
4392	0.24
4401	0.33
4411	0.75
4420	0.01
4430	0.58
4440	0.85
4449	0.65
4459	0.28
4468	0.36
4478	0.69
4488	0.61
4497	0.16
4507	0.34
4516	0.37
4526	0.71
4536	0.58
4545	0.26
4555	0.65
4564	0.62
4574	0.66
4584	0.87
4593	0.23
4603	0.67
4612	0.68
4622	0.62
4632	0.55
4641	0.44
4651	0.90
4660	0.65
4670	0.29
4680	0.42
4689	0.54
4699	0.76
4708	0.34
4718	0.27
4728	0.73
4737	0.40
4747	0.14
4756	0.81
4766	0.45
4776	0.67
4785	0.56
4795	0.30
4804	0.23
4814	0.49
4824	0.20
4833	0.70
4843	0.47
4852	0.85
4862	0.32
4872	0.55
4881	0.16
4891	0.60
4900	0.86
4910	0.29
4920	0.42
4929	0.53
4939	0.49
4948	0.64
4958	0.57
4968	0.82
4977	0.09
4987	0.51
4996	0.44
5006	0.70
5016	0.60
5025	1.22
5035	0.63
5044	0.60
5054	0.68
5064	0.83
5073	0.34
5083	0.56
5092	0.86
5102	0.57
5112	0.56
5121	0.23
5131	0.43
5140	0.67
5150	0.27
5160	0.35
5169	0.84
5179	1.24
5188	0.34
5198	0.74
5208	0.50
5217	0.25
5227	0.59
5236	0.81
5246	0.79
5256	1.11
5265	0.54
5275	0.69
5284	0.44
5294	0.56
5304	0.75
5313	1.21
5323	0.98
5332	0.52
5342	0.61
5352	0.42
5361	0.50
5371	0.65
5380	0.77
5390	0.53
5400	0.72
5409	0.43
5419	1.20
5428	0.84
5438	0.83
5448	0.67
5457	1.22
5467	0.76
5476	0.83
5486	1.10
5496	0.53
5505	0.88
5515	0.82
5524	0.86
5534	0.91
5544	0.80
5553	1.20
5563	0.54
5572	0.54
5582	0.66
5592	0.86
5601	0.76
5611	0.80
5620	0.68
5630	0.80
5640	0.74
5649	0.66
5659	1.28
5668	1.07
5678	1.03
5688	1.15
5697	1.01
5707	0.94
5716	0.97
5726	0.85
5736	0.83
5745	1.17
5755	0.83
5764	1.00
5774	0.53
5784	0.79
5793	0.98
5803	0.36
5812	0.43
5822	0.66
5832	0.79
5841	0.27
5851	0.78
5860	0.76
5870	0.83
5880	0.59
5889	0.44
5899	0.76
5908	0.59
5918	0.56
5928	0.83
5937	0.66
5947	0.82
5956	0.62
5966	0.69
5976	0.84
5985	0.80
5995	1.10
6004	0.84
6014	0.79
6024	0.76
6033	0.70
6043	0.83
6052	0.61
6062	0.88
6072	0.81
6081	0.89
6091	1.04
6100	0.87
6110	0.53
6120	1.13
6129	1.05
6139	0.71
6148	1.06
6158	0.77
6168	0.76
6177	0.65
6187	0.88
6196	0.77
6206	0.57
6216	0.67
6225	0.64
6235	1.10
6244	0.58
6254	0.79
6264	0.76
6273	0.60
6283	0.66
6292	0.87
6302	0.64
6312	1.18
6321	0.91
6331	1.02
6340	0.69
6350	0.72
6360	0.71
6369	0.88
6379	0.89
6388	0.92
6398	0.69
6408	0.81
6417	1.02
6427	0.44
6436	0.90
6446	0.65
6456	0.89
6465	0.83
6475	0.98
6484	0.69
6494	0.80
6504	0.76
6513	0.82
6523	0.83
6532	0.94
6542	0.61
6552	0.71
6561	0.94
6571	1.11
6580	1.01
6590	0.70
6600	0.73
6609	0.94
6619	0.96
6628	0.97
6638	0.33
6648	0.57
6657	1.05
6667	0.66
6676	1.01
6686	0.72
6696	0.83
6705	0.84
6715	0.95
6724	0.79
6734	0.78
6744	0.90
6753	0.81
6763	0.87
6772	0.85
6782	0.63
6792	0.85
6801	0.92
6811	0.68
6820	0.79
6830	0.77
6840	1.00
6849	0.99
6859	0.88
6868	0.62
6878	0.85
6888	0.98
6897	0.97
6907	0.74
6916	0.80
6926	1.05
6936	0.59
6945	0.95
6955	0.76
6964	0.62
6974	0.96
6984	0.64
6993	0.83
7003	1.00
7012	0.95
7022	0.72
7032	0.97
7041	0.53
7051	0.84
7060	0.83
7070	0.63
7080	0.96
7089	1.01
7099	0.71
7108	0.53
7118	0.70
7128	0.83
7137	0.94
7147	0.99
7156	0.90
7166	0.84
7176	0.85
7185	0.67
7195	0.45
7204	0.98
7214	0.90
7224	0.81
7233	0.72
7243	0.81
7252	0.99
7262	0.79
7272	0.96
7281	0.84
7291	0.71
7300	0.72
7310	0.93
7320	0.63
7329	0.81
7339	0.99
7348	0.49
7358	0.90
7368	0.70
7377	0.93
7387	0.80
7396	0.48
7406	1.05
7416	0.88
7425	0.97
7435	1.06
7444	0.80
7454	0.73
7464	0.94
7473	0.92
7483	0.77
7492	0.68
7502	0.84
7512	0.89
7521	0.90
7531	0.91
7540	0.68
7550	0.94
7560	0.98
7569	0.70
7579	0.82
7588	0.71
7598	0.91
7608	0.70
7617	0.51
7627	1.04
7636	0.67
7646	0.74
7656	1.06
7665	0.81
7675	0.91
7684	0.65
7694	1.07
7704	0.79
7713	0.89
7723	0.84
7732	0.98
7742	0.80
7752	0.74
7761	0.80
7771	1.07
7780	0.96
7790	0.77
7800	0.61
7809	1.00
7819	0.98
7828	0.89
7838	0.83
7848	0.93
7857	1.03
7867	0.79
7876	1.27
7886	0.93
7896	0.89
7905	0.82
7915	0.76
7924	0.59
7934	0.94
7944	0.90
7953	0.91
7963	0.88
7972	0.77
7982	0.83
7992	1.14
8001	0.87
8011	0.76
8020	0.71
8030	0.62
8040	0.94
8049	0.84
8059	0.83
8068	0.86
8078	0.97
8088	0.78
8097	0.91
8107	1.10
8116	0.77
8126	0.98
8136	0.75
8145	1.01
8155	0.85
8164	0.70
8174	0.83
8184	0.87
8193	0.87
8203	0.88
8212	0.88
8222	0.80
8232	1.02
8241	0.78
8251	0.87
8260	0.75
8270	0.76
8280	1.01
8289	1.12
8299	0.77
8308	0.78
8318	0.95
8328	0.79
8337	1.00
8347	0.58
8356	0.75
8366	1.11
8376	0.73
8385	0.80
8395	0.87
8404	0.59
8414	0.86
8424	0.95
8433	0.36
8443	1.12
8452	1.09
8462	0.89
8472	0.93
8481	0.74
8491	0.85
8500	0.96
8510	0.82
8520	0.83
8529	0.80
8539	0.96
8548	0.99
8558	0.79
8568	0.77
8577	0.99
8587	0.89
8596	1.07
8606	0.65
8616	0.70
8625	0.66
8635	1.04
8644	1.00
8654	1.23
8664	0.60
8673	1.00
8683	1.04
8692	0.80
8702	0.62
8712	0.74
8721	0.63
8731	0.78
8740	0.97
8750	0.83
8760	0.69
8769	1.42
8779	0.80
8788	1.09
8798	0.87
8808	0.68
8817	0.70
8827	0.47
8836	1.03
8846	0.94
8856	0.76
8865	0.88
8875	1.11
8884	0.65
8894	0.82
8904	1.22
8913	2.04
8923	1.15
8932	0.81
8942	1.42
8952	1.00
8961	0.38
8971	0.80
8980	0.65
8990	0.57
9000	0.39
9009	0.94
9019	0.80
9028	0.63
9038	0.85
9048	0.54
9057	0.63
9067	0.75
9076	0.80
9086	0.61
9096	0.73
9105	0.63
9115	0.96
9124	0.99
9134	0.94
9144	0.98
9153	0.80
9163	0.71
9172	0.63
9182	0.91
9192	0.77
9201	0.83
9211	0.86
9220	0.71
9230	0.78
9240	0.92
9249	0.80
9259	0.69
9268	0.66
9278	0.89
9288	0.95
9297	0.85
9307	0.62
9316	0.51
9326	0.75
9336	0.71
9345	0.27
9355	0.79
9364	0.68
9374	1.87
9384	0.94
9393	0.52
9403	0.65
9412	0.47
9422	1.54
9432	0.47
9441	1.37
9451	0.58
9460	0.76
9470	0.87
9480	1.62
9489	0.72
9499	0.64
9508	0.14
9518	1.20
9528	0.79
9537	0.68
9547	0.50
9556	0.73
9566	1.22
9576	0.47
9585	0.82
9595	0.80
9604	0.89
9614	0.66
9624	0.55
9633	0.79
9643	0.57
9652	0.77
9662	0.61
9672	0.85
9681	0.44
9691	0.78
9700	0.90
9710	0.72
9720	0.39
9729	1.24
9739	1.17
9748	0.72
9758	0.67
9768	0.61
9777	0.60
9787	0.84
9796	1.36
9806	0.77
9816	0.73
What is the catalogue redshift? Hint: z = 0.36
